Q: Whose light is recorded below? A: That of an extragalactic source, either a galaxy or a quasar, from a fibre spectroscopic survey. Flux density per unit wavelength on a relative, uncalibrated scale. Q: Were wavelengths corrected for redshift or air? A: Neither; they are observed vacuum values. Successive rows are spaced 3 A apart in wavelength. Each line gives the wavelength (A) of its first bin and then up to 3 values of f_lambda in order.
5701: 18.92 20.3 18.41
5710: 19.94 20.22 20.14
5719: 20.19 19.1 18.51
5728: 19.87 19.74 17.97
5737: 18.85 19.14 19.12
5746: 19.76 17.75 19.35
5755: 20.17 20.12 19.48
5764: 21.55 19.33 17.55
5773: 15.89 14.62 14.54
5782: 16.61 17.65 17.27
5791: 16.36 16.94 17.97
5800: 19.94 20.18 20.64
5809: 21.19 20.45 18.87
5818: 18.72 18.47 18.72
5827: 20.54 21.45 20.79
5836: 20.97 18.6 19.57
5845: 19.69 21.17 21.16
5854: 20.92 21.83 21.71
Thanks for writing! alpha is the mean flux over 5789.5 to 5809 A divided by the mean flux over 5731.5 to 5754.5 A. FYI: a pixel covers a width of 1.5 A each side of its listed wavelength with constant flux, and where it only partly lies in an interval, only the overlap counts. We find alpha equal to 1.0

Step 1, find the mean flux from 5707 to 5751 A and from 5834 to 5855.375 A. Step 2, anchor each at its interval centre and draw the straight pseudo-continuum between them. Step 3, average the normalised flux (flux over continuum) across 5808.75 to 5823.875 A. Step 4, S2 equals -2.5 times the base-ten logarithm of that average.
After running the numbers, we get 0.04 mag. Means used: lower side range 19.3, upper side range 20.3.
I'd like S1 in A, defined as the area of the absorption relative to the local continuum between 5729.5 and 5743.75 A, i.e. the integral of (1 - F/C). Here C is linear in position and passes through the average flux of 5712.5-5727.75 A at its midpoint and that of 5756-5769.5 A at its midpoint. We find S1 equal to 0.6 A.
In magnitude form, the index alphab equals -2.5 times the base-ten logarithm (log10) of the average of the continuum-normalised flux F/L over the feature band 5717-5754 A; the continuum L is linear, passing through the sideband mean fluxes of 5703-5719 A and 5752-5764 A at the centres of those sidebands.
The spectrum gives 0.04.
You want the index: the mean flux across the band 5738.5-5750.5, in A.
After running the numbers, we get 18.9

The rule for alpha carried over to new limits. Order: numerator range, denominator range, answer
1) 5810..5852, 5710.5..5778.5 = 1.05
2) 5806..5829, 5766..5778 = 1.18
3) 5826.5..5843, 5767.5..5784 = 1.26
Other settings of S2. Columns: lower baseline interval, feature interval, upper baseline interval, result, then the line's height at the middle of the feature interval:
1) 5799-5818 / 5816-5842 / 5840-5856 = 0.03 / 20.3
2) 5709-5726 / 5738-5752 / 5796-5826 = 0.04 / 19.7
